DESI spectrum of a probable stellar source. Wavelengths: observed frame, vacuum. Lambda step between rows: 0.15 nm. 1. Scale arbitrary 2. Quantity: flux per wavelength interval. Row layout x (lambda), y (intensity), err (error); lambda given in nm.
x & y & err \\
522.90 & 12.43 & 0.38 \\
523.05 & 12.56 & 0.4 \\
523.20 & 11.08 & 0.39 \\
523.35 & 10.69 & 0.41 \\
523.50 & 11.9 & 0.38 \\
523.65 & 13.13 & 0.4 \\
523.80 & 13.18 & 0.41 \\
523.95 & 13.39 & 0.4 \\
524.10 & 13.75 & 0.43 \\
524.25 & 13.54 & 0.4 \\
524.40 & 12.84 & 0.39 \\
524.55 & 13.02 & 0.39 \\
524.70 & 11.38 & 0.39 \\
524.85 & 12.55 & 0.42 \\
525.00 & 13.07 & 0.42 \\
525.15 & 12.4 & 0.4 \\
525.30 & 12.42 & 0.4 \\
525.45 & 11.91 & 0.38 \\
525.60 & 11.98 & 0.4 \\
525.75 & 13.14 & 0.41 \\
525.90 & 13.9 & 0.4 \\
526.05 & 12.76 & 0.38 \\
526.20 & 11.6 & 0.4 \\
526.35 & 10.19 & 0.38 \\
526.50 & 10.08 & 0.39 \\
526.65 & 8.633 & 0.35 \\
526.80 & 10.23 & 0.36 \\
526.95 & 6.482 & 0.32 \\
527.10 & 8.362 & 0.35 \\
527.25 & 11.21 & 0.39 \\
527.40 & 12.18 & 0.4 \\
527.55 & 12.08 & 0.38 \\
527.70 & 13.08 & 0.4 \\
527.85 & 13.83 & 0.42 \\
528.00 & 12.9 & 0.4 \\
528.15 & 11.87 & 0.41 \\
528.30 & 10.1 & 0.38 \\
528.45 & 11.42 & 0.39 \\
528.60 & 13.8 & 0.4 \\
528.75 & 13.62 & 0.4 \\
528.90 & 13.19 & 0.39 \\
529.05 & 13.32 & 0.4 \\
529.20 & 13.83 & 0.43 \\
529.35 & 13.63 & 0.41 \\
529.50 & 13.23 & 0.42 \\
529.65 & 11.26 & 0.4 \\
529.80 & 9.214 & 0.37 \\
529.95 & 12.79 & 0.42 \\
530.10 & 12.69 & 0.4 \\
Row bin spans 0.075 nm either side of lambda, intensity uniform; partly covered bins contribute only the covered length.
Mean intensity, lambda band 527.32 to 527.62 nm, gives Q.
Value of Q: 12.1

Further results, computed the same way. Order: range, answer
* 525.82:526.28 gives 12.7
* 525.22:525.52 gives 12.2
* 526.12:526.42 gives 10.9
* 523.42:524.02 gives 12.9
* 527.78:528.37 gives 12.2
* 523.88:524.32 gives 13.6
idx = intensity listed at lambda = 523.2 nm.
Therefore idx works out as 11.08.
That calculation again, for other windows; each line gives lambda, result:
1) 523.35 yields 10.69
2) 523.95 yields 13.39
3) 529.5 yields 13.23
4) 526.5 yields 10.08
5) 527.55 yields 12.08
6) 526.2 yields 11.6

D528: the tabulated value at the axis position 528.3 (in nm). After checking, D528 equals 10.1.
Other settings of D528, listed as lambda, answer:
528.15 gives 11.87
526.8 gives 10.23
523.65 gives 13.13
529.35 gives 13.63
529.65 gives 11.26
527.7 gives 13.08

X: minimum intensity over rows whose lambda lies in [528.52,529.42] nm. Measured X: 13.19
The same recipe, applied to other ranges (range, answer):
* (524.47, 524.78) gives 11.38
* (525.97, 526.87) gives 8.633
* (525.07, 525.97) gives 11.91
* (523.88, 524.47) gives 12.84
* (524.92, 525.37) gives 12.4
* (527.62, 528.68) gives 10.1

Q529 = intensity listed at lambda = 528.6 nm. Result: 13.8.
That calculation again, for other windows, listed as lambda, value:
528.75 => 13.62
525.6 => 11.98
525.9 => 13.9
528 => 12.9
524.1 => 13.75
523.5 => 11.9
